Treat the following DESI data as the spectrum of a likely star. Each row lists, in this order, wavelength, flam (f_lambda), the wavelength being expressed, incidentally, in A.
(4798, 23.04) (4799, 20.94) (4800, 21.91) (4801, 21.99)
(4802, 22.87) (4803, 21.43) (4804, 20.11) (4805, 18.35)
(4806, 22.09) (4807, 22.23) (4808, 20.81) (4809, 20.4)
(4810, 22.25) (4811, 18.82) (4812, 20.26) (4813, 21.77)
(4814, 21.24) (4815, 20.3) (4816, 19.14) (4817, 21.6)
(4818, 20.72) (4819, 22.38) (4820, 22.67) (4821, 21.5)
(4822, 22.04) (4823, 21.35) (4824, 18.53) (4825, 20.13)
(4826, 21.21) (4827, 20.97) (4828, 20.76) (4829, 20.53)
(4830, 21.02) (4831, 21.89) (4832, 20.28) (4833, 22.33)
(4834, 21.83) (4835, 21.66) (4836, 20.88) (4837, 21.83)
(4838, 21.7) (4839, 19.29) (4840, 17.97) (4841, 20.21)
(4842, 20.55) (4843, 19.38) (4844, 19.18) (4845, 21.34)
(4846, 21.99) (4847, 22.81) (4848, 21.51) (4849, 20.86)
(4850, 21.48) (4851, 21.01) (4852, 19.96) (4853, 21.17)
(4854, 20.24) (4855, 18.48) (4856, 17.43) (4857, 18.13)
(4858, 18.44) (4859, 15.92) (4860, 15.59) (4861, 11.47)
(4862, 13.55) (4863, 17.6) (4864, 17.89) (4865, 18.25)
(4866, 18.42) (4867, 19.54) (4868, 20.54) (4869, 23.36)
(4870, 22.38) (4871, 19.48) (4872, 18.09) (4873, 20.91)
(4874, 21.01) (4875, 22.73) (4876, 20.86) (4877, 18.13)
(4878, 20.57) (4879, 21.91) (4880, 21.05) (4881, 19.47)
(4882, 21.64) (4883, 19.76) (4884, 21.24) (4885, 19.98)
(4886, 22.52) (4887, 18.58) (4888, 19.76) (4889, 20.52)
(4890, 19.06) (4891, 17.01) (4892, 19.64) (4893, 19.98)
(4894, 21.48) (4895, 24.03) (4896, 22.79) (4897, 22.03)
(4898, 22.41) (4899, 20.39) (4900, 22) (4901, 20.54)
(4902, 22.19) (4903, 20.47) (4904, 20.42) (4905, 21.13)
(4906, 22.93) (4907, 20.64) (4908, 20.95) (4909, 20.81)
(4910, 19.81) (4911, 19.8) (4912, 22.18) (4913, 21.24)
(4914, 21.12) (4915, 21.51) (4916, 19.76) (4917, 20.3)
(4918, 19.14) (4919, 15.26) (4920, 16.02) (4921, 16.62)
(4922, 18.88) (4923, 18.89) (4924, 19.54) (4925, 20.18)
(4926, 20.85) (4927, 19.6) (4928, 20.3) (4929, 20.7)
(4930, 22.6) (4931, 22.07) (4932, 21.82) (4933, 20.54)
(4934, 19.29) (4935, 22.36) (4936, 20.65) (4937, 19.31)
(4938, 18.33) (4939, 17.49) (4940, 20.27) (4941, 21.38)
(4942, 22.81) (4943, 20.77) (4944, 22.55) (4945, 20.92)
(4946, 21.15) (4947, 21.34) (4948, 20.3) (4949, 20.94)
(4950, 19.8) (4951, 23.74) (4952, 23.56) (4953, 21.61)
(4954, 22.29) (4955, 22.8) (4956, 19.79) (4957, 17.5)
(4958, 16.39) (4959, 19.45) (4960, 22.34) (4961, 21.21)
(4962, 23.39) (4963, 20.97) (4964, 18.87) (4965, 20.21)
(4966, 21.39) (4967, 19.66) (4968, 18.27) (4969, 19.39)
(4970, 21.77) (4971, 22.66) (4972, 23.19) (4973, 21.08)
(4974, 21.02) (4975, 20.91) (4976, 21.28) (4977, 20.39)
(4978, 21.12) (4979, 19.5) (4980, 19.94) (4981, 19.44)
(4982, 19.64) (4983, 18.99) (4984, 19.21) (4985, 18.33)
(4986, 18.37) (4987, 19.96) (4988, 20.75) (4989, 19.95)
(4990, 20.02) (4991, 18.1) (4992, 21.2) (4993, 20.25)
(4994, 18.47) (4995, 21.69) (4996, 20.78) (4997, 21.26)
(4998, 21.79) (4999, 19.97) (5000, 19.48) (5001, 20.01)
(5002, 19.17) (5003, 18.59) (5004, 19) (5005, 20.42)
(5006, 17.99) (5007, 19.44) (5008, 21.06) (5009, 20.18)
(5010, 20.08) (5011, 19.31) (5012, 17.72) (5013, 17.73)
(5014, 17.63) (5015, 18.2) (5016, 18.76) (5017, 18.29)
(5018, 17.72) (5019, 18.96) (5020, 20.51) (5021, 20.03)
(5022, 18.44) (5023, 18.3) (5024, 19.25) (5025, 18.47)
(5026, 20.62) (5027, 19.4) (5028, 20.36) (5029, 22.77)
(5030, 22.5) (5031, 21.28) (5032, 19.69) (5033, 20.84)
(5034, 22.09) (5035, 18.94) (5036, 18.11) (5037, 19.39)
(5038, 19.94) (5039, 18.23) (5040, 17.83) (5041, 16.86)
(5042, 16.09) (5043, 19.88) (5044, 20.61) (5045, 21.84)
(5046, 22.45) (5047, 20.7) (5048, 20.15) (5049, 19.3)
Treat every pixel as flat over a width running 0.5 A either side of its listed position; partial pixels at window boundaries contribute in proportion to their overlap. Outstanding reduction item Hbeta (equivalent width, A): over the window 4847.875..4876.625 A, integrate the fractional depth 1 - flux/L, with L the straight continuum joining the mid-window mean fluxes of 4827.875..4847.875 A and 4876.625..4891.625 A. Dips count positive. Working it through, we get 1.8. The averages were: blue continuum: 20.9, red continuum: 20.1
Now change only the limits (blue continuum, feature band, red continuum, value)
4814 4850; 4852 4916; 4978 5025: 1.3 A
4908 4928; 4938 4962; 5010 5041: -1.7 A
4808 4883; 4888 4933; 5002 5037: -1.2 A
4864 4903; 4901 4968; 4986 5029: -1.1 A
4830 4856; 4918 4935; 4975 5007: 0.5 A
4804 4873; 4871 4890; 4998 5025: -0.5 A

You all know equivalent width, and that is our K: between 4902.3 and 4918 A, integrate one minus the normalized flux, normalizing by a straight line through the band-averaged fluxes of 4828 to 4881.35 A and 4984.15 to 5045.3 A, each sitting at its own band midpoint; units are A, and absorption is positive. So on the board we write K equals -0.8 A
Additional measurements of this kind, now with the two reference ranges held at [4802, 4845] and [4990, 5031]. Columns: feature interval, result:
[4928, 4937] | -0.4 A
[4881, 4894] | 0.3 A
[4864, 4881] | 0.1 A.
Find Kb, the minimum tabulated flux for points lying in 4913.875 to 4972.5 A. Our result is 15.26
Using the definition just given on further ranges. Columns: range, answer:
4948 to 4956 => 19.79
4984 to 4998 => 18.1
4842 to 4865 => 11.47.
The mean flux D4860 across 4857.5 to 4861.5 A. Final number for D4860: 15.4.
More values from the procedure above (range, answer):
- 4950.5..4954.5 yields 22.8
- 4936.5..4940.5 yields 18.8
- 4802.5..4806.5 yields 20.5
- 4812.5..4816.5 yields 20.6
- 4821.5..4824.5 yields 20.6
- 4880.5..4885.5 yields 20.4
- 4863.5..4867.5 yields 18.5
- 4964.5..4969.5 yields 19.8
